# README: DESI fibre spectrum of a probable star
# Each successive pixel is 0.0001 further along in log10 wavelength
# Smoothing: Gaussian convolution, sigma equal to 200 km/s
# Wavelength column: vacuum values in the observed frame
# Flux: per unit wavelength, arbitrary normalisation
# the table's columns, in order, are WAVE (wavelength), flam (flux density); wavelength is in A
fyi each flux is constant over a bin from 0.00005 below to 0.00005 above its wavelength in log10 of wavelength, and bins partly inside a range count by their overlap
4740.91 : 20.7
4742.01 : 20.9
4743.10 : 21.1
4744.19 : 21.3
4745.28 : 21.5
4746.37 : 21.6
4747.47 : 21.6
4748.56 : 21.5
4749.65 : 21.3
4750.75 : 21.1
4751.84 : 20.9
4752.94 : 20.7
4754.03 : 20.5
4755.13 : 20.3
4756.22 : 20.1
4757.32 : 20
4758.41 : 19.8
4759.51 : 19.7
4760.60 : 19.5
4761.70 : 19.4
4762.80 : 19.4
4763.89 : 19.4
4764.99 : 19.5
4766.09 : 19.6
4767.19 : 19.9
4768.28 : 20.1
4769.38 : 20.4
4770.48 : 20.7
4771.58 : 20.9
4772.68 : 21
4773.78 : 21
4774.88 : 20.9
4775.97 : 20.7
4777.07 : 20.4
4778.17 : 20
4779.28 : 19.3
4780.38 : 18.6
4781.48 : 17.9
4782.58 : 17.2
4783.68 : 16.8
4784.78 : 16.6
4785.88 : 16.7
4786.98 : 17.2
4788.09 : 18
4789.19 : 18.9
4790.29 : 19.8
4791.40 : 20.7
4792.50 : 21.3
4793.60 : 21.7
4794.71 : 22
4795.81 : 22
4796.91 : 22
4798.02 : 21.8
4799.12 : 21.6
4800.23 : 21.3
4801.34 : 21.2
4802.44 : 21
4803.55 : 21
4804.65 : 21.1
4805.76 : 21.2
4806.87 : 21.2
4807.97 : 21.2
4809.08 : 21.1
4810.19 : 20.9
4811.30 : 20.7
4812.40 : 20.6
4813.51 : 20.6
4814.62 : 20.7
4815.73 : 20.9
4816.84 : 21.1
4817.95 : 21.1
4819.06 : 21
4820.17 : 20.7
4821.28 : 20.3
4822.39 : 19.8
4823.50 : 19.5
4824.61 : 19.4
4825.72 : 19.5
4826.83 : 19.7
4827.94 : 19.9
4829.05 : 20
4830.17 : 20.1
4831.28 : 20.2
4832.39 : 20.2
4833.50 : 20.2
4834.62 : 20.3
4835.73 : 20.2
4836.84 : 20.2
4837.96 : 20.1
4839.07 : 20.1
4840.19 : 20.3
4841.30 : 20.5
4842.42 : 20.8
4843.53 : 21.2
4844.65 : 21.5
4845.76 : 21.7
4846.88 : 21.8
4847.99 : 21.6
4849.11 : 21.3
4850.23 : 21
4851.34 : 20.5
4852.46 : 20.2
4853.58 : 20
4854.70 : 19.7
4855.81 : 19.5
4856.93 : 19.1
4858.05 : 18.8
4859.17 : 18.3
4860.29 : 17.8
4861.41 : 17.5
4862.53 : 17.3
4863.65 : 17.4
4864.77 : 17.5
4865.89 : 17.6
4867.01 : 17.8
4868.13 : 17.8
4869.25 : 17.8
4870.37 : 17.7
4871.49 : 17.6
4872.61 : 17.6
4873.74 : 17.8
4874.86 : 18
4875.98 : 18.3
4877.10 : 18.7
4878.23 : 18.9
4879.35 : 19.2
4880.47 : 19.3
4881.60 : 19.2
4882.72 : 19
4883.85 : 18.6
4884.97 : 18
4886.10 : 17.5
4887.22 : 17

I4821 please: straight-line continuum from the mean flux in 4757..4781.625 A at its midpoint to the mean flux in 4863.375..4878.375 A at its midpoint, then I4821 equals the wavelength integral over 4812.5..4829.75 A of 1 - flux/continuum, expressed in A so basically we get -1.3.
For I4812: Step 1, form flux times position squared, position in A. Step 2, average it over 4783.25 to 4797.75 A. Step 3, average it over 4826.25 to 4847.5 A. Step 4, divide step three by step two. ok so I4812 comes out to 1.1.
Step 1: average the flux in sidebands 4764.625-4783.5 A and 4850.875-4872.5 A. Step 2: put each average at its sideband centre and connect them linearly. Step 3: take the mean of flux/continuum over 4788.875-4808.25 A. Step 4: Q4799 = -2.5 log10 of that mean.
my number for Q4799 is -0.09 mag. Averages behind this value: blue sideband 19.8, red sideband 18.4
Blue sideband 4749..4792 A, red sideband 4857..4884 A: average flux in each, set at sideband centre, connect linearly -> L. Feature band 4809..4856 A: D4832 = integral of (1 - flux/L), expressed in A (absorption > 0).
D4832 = -4.5 A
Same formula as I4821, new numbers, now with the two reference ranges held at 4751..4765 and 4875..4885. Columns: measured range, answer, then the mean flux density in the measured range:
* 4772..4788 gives 0.7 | 18.9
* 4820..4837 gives -0.6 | 20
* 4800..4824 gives -1.7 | 20.8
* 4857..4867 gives 0.6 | 17.8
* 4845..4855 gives -0.9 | 20.9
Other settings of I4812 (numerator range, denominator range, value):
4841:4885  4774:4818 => 0.97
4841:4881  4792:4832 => 0.94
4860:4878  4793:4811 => 0.86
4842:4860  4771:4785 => 1.08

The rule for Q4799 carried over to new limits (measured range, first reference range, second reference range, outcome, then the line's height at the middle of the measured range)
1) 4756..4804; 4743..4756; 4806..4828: 0.048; 20.8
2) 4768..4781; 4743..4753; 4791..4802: 0.059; 21.4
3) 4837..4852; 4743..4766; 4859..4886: -0.125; 18.7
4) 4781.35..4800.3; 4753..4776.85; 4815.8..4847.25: 0.033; 20.3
